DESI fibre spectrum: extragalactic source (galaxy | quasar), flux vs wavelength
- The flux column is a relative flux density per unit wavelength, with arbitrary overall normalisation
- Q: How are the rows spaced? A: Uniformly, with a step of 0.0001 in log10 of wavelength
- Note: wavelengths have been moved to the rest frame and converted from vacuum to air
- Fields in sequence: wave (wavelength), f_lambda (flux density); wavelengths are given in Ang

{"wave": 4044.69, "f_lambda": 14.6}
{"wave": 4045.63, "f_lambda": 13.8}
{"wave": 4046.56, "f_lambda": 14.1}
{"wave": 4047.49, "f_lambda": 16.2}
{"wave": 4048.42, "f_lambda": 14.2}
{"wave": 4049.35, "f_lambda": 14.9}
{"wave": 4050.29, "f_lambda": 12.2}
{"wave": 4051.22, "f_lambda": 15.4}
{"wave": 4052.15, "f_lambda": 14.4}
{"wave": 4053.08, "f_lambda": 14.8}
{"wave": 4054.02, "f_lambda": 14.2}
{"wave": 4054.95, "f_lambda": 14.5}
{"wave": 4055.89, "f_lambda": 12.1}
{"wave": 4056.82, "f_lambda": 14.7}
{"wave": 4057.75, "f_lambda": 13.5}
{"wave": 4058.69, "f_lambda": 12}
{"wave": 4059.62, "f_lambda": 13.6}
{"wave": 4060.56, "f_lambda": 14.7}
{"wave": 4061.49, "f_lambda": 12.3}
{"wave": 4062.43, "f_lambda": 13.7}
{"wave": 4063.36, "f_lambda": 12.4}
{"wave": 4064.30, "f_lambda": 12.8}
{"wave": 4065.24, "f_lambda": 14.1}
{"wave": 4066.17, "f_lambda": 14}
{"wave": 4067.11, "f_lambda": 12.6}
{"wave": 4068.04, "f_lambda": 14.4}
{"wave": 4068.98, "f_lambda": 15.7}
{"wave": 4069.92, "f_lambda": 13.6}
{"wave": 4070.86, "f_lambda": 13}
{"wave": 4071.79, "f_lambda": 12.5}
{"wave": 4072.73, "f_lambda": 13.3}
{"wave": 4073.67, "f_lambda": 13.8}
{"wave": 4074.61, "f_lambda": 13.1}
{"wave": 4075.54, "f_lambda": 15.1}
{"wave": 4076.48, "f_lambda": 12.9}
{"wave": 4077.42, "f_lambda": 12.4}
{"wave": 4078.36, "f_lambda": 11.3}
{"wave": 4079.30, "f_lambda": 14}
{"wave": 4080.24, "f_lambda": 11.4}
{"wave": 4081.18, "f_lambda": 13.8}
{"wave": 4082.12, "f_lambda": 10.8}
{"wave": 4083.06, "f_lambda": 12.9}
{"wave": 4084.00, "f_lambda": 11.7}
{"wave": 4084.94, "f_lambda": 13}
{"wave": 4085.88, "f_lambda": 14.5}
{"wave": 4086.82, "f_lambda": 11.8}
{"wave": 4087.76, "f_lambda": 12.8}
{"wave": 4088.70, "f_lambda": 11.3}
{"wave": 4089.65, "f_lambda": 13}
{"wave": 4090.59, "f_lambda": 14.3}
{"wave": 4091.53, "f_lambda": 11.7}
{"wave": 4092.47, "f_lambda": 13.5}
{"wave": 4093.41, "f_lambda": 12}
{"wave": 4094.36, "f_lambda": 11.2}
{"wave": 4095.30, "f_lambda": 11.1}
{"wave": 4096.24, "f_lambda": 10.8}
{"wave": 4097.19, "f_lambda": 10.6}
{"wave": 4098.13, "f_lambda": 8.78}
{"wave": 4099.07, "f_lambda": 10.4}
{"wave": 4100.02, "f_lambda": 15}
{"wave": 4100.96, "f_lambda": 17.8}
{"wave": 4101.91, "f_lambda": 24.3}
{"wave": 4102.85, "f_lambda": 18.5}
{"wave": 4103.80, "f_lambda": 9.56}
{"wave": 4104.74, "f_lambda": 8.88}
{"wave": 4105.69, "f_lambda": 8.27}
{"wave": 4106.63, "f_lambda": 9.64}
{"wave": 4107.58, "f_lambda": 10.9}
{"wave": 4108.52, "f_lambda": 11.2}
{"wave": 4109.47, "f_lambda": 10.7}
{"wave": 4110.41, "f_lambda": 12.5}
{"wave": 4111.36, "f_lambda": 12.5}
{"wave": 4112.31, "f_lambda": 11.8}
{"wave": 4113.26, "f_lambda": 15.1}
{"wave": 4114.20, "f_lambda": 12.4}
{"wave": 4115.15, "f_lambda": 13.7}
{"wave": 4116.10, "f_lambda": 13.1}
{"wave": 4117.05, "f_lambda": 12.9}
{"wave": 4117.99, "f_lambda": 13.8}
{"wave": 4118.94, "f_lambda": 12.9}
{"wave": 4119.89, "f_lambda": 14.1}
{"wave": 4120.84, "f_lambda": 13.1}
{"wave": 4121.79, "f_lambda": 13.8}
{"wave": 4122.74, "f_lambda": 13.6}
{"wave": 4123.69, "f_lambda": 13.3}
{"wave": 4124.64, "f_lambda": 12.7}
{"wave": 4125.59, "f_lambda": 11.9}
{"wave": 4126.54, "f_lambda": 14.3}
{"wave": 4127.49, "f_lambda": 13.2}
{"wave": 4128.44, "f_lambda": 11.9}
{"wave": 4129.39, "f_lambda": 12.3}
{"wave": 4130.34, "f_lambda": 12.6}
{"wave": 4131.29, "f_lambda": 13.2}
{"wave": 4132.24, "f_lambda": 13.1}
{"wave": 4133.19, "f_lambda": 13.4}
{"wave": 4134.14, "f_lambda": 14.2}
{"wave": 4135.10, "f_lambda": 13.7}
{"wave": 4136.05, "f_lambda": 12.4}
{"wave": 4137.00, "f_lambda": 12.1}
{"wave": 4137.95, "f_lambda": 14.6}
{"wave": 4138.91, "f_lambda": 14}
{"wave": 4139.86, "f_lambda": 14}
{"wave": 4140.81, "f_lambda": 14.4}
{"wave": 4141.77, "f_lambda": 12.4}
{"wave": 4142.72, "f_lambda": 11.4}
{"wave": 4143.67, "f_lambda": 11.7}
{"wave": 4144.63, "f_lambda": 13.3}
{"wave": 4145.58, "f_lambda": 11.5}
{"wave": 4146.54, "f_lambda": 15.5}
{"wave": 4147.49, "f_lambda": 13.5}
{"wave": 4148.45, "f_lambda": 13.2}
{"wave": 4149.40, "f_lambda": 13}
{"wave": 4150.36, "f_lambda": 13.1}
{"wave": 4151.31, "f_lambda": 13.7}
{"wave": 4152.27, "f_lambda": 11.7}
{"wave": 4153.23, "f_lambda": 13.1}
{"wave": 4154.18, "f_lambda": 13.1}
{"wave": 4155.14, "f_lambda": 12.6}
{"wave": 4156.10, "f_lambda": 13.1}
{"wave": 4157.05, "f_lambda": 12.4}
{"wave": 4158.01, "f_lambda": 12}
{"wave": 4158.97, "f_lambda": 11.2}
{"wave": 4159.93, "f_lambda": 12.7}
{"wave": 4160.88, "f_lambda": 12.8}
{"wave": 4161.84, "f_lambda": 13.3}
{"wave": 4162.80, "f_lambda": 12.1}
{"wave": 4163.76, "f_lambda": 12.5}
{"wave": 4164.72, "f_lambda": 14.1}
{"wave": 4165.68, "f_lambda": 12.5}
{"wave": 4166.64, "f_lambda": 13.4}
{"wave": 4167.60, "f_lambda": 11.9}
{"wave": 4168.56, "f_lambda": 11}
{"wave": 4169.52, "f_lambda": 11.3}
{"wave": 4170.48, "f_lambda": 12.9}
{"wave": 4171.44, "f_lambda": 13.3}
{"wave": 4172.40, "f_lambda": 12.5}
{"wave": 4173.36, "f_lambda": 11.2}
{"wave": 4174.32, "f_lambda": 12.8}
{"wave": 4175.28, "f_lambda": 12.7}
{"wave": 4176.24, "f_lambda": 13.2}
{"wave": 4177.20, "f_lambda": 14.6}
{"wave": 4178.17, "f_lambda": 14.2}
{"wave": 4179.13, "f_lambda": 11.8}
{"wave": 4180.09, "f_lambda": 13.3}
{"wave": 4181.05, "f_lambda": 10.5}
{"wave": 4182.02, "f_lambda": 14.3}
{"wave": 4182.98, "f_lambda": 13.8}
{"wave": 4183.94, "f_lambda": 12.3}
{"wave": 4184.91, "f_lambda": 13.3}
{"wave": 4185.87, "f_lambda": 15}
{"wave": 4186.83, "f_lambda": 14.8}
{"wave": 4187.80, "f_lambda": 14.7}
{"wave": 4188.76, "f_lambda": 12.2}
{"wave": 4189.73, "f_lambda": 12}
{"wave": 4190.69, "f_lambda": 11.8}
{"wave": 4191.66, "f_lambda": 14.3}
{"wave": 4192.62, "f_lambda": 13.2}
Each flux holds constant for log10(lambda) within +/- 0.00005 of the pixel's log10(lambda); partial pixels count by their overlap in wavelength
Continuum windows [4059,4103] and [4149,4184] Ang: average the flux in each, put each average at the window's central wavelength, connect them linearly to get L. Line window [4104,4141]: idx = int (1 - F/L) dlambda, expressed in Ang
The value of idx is 0.76 Ang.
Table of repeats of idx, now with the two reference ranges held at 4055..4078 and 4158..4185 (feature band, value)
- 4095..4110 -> 1.0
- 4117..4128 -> -0.2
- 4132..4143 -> -0.4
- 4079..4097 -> 1.3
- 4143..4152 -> -0.2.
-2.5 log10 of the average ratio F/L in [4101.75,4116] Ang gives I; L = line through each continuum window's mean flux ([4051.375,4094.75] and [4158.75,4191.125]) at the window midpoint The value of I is 0.05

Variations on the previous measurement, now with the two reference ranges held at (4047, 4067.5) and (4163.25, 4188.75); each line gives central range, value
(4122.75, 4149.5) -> 0.01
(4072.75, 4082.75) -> 0.06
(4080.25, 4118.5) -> 0.08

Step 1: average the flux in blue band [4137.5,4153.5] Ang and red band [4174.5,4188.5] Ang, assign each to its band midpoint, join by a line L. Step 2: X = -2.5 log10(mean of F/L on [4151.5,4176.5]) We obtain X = 0.07 mag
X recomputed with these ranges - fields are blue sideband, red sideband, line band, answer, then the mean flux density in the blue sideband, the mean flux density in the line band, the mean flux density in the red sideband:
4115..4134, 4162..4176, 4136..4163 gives -0.01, 13.2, 12.9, 12.5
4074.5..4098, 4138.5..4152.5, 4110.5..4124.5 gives -0.04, 12.4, 13.2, 13.1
